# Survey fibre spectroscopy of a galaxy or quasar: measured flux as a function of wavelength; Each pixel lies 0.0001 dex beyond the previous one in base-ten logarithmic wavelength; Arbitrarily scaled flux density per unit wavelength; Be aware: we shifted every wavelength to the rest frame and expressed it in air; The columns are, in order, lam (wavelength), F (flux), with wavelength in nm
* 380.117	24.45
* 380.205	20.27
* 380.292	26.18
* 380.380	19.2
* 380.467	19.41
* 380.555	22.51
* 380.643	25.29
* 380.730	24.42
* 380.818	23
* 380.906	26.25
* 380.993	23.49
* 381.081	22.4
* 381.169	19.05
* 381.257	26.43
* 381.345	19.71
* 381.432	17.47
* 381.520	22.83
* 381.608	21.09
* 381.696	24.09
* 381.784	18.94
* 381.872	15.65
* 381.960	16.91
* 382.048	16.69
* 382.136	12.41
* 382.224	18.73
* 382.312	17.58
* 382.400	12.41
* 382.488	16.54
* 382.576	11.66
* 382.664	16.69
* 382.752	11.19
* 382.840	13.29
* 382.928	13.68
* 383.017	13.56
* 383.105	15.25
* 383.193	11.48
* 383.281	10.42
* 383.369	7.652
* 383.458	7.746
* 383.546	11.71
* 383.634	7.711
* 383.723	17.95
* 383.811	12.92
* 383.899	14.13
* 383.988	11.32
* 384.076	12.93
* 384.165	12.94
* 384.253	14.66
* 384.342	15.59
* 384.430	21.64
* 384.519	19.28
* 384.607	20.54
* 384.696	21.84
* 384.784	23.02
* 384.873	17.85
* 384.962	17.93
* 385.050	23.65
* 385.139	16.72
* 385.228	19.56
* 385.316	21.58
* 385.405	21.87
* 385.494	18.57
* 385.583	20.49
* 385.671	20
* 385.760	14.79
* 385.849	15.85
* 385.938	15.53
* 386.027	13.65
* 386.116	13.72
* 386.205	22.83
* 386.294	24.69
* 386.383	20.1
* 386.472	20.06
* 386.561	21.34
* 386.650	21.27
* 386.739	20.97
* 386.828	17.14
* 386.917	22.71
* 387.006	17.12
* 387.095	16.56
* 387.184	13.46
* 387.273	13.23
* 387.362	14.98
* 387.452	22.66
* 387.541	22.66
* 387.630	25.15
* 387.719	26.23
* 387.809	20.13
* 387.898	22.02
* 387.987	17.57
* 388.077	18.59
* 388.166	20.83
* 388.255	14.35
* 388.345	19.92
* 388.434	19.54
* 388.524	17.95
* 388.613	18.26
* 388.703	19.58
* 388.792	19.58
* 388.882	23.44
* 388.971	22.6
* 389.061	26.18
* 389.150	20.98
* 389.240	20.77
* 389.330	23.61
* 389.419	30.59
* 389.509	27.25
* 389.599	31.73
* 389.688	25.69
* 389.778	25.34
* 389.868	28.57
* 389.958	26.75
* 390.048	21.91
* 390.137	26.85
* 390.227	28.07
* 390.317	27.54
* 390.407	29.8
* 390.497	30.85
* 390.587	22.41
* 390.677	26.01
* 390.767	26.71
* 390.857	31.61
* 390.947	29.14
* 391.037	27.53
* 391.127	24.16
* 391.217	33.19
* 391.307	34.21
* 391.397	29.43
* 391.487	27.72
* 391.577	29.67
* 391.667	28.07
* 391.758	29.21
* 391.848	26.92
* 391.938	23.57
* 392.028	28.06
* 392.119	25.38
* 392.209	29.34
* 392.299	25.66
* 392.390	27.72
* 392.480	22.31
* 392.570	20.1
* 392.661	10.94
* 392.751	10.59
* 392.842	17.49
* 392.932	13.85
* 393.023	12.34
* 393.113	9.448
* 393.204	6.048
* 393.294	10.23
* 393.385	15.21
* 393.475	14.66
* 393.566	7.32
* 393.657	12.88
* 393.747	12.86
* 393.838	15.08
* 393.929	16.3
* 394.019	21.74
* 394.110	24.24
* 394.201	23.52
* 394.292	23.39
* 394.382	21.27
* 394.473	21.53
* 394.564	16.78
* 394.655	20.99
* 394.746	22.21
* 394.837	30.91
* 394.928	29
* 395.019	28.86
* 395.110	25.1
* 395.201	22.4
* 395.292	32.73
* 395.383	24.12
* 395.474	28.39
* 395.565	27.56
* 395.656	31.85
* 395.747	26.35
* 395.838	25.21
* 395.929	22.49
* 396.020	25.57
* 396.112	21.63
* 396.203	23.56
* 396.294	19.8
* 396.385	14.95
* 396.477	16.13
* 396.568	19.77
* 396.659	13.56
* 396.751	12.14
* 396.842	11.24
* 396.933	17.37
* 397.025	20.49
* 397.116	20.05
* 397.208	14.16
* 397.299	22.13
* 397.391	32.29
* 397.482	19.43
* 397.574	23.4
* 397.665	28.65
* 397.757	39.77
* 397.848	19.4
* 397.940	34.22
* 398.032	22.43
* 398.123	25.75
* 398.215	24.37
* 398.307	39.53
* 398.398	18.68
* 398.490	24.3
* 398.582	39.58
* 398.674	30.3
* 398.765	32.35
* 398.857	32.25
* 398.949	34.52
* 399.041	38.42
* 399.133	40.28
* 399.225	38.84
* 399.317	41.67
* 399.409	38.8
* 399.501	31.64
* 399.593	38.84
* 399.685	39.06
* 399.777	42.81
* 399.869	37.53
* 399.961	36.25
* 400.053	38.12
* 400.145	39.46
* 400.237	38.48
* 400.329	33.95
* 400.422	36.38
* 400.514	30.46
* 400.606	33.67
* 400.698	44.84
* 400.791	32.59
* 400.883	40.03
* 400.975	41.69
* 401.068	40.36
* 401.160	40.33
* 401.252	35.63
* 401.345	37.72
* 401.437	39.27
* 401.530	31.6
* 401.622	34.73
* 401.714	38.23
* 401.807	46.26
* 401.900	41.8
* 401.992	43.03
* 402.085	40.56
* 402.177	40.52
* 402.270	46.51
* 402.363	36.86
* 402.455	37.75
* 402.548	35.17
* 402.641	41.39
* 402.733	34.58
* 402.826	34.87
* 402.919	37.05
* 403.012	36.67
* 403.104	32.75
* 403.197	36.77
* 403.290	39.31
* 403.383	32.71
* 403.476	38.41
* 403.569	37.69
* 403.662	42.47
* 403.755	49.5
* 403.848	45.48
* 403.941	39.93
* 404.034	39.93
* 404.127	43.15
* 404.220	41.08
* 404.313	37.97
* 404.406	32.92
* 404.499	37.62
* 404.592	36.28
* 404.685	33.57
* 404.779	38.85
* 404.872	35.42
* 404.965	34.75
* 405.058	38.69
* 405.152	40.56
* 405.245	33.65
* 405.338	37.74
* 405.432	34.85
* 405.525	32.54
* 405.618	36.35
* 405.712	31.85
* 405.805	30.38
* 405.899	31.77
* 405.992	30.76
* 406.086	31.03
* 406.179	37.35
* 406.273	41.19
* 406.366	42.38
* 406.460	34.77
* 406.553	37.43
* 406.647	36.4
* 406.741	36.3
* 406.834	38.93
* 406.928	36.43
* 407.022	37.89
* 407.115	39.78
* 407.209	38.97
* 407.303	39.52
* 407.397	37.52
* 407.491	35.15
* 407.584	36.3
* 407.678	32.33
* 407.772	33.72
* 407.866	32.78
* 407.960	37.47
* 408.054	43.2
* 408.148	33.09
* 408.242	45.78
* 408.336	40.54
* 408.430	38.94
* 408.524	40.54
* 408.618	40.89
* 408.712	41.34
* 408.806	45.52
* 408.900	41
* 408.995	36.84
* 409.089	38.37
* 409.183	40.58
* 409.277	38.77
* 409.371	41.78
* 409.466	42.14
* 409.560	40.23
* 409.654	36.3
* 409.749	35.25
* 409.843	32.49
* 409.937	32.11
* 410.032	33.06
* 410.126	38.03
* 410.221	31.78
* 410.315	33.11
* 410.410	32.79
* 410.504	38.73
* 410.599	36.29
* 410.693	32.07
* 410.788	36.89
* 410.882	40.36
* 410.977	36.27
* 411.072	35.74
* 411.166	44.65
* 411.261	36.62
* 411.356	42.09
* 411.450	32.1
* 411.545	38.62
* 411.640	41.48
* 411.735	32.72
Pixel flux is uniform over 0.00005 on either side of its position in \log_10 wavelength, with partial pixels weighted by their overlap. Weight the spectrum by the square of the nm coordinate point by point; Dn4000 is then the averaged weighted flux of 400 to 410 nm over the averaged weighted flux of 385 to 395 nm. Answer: 1.89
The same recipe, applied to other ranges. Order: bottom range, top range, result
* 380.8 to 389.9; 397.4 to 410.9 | 2.15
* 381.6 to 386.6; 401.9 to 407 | 2.52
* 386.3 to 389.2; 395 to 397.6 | 1.15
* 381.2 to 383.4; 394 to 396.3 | 1.64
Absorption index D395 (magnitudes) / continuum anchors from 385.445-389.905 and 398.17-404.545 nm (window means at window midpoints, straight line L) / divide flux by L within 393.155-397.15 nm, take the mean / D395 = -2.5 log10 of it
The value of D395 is 0.42 mag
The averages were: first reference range 20.6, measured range 20.4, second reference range 37.5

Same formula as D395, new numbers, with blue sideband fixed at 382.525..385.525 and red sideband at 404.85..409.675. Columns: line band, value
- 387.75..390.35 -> -0.131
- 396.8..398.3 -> 0.187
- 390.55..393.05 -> -0.096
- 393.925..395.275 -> 0.085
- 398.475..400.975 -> -0.206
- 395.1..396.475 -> 0.090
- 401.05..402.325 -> -0.226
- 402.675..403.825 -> -0.127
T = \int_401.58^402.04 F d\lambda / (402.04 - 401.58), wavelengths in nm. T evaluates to 40.8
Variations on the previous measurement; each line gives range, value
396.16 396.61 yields 18.8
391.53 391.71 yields 28.9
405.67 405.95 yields 31.4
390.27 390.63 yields 27.6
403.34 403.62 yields 36.4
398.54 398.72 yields 34.9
